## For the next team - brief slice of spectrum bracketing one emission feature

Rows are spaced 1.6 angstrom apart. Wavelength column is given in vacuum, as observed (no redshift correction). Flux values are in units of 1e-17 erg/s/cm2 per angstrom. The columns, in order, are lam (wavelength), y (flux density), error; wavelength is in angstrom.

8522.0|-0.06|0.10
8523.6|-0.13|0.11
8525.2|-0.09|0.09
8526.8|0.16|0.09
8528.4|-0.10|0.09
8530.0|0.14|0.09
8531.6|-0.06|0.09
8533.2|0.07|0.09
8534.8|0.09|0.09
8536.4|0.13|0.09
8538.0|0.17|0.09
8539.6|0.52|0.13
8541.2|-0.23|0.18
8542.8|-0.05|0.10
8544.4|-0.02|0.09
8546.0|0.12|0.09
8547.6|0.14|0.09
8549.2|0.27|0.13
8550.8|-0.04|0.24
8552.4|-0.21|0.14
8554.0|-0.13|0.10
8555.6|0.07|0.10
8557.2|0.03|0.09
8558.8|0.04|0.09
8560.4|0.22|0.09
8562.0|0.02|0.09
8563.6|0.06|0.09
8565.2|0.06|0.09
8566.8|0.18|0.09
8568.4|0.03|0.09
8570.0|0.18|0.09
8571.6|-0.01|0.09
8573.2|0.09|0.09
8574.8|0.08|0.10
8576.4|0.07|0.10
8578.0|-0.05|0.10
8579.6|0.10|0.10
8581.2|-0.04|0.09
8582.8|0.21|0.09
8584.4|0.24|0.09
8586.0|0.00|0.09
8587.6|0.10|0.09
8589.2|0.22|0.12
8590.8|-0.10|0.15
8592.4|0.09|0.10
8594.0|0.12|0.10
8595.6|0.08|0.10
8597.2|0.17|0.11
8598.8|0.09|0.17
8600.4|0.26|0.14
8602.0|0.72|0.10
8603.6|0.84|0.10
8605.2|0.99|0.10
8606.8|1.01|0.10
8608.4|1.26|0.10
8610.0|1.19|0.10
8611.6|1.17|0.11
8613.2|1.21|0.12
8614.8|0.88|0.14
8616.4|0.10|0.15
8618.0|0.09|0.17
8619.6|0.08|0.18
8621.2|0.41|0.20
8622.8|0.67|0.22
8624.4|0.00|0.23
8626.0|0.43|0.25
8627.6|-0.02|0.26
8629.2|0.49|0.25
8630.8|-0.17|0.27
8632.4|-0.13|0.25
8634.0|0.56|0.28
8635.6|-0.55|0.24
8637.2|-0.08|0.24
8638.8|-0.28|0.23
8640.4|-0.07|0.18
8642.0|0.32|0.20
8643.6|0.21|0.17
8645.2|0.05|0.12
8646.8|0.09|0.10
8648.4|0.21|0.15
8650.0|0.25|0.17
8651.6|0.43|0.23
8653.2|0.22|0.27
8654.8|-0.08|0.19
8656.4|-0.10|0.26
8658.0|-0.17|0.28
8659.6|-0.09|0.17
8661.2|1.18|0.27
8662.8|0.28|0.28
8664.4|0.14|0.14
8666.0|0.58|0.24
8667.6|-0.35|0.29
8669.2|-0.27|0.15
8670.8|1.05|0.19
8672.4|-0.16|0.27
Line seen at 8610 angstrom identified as [O II] 3727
